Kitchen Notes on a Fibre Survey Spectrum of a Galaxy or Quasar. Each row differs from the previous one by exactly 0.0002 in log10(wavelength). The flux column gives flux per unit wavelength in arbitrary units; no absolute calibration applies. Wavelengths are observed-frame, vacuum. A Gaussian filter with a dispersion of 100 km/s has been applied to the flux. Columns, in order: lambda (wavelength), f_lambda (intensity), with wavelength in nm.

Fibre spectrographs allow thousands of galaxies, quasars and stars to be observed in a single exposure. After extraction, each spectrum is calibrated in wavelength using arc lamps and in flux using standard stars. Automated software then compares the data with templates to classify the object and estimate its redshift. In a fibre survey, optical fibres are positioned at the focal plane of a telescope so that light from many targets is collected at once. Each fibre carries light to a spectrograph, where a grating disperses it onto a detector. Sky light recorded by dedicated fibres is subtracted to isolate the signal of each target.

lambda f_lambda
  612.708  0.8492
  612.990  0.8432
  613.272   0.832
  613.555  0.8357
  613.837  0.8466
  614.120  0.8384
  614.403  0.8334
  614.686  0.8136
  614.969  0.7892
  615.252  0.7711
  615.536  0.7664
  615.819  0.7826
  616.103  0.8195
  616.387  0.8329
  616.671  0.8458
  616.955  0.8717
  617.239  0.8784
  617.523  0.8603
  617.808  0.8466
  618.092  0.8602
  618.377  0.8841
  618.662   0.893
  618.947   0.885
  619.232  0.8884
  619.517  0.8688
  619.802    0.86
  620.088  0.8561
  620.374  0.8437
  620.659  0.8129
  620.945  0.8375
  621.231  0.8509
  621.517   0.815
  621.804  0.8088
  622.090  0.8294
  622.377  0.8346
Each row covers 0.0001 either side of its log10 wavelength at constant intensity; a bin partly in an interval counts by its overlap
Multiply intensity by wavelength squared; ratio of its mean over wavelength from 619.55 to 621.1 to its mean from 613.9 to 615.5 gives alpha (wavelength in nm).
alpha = 1.1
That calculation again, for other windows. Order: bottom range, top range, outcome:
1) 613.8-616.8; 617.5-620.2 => 1.09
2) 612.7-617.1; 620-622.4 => 1.03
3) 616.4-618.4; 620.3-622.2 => 0.97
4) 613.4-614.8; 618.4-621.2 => 1.05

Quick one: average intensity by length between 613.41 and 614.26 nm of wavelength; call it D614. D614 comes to 0.84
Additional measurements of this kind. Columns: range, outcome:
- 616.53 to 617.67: 0.864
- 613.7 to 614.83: 0.833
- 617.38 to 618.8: 0.869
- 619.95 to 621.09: 0.838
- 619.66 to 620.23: 0.857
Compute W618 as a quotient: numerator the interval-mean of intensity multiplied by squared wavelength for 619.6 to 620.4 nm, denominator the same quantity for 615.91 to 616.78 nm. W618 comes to 1.04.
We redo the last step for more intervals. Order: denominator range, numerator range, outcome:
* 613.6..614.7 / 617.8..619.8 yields 1.06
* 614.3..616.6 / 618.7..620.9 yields 1.09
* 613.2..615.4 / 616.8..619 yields 1.08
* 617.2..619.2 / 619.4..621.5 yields 0.97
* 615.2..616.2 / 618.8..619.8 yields 1.13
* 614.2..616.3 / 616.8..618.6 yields 1.10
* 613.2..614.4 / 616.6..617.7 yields 1.04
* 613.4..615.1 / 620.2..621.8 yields 1.03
